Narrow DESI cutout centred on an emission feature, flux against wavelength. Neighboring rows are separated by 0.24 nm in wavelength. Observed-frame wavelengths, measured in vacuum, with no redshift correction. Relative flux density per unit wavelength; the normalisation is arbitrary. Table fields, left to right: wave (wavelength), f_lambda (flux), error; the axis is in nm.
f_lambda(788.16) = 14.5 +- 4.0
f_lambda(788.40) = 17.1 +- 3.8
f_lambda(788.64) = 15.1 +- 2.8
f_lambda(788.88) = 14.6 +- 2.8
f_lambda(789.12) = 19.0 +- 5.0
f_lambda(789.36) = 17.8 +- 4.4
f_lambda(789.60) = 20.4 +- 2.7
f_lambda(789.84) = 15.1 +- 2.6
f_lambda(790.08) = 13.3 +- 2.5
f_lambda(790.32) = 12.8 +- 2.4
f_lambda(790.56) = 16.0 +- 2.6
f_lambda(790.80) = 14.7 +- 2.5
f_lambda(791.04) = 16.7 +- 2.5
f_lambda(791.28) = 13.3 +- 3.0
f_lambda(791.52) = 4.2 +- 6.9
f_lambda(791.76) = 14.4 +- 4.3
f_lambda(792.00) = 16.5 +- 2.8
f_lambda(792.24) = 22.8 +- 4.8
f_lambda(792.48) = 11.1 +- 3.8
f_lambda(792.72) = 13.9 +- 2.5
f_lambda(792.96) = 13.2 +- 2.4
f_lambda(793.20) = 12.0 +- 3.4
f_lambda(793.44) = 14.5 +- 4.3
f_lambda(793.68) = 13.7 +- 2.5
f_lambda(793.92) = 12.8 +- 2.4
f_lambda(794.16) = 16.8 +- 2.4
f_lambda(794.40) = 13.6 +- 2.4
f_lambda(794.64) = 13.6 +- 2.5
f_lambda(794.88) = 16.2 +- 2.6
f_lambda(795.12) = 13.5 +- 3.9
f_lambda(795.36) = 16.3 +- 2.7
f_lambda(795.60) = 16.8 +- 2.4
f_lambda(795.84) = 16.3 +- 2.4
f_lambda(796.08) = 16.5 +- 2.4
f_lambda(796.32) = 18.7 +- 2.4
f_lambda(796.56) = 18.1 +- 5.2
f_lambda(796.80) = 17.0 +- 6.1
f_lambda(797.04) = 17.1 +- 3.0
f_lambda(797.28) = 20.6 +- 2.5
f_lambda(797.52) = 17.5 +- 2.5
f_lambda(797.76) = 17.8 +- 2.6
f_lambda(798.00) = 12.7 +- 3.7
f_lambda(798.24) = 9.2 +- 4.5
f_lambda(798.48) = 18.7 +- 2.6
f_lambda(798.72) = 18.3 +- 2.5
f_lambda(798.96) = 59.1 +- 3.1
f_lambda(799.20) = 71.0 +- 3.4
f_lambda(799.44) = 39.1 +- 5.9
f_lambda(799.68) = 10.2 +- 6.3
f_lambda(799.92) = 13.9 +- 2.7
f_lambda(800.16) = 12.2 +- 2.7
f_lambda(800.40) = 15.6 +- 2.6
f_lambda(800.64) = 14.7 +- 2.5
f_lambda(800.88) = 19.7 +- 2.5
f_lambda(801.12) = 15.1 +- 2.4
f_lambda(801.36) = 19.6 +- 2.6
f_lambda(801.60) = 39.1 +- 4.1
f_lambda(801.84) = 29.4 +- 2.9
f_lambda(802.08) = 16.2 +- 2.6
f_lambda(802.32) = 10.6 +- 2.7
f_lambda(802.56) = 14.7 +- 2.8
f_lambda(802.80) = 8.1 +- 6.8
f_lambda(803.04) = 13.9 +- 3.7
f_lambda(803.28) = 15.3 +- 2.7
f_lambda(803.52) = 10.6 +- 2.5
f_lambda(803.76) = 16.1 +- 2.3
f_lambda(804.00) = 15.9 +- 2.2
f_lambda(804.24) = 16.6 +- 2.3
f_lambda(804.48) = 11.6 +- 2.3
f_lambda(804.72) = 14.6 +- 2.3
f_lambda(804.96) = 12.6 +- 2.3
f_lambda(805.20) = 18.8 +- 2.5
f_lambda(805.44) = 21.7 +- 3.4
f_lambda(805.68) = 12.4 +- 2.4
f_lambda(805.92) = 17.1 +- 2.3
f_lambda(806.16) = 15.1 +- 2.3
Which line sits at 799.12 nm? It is Halpha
